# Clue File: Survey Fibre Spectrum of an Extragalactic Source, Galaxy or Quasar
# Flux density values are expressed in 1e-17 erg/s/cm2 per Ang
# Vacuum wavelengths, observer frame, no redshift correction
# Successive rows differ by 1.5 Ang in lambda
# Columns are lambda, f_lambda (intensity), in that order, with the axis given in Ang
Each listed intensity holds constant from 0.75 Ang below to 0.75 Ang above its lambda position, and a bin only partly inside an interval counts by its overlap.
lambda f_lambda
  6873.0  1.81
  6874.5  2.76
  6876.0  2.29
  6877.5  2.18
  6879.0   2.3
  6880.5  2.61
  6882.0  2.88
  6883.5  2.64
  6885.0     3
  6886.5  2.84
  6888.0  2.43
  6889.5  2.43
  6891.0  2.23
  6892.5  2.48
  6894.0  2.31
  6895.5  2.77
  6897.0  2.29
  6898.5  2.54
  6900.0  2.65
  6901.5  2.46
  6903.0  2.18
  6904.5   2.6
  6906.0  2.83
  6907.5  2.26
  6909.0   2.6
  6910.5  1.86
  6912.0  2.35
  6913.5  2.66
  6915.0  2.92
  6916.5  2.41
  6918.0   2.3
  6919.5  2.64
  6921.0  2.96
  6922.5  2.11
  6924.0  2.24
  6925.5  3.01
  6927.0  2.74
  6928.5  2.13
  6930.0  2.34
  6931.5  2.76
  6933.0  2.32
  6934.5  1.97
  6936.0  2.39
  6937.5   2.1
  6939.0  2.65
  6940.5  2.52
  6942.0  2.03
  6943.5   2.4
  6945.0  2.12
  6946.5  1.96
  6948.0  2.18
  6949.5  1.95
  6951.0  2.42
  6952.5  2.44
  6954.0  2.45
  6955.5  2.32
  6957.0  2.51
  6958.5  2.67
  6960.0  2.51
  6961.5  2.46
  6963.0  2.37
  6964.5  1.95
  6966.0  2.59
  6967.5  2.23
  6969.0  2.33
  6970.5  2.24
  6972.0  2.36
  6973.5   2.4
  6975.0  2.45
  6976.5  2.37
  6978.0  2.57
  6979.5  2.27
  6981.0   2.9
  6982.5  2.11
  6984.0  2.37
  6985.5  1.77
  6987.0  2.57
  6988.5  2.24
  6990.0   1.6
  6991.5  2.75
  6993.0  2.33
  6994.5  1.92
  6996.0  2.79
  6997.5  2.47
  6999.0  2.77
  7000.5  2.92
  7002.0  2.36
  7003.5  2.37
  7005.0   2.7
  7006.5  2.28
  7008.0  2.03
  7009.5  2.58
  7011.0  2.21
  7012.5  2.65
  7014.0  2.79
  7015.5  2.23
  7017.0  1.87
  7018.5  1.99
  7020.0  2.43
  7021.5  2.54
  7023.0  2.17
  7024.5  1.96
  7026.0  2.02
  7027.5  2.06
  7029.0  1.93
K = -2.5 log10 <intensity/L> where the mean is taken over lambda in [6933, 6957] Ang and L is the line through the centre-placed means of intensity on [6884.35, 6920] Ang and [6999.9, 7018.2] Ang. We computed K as 0.09 mag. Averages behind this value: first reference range 2.5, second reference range 2.4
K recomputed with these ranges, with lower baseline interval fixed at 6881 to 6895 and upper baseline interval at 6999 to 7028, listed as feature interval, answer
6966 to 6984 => 0.010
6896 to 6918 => 0.034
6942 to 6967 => 0.060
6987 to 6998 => 0.030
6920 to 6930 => -0.003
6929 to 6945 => 0.070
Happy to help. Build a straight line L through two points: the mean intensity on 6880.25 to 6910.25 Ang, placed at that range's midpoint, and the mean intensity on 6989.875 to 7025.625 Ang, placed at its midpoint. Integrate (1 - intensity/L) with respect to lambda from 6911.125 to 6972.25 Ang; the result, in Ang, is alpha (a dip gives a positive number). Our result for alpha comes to 2.0 Ang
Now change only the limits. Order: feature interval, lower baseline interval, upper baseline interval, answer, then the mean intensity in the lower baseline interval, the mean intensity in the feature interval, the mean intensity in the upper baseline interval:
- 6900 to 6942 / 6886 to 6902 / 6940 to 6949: -2.3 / 2.49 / 2.45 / 2.19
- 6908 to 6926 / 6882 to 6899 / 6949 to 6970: -0.1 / 2.56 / 2.49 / 2.37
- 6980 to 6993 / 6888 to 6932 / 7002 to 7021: 0.5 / 2.48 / 2.29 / 2.35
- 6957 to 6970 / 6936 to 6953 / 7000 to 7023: -0.6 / 2.26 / 2.39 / 2.38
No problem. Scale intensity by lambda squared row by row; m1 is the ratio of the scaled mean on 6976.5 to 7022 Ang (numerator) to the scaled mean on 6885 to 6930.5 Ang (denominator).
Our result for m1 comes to 0.98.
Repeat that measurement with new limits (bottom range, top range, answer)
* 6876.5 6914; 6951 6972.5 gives 0.98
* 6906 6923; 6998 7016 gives 1.03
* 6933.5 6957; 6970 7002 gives 1.07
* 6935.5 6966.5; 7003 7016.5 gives 1.05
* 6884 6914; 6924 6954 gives 0.95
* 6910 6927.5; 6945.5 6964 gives 0.94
